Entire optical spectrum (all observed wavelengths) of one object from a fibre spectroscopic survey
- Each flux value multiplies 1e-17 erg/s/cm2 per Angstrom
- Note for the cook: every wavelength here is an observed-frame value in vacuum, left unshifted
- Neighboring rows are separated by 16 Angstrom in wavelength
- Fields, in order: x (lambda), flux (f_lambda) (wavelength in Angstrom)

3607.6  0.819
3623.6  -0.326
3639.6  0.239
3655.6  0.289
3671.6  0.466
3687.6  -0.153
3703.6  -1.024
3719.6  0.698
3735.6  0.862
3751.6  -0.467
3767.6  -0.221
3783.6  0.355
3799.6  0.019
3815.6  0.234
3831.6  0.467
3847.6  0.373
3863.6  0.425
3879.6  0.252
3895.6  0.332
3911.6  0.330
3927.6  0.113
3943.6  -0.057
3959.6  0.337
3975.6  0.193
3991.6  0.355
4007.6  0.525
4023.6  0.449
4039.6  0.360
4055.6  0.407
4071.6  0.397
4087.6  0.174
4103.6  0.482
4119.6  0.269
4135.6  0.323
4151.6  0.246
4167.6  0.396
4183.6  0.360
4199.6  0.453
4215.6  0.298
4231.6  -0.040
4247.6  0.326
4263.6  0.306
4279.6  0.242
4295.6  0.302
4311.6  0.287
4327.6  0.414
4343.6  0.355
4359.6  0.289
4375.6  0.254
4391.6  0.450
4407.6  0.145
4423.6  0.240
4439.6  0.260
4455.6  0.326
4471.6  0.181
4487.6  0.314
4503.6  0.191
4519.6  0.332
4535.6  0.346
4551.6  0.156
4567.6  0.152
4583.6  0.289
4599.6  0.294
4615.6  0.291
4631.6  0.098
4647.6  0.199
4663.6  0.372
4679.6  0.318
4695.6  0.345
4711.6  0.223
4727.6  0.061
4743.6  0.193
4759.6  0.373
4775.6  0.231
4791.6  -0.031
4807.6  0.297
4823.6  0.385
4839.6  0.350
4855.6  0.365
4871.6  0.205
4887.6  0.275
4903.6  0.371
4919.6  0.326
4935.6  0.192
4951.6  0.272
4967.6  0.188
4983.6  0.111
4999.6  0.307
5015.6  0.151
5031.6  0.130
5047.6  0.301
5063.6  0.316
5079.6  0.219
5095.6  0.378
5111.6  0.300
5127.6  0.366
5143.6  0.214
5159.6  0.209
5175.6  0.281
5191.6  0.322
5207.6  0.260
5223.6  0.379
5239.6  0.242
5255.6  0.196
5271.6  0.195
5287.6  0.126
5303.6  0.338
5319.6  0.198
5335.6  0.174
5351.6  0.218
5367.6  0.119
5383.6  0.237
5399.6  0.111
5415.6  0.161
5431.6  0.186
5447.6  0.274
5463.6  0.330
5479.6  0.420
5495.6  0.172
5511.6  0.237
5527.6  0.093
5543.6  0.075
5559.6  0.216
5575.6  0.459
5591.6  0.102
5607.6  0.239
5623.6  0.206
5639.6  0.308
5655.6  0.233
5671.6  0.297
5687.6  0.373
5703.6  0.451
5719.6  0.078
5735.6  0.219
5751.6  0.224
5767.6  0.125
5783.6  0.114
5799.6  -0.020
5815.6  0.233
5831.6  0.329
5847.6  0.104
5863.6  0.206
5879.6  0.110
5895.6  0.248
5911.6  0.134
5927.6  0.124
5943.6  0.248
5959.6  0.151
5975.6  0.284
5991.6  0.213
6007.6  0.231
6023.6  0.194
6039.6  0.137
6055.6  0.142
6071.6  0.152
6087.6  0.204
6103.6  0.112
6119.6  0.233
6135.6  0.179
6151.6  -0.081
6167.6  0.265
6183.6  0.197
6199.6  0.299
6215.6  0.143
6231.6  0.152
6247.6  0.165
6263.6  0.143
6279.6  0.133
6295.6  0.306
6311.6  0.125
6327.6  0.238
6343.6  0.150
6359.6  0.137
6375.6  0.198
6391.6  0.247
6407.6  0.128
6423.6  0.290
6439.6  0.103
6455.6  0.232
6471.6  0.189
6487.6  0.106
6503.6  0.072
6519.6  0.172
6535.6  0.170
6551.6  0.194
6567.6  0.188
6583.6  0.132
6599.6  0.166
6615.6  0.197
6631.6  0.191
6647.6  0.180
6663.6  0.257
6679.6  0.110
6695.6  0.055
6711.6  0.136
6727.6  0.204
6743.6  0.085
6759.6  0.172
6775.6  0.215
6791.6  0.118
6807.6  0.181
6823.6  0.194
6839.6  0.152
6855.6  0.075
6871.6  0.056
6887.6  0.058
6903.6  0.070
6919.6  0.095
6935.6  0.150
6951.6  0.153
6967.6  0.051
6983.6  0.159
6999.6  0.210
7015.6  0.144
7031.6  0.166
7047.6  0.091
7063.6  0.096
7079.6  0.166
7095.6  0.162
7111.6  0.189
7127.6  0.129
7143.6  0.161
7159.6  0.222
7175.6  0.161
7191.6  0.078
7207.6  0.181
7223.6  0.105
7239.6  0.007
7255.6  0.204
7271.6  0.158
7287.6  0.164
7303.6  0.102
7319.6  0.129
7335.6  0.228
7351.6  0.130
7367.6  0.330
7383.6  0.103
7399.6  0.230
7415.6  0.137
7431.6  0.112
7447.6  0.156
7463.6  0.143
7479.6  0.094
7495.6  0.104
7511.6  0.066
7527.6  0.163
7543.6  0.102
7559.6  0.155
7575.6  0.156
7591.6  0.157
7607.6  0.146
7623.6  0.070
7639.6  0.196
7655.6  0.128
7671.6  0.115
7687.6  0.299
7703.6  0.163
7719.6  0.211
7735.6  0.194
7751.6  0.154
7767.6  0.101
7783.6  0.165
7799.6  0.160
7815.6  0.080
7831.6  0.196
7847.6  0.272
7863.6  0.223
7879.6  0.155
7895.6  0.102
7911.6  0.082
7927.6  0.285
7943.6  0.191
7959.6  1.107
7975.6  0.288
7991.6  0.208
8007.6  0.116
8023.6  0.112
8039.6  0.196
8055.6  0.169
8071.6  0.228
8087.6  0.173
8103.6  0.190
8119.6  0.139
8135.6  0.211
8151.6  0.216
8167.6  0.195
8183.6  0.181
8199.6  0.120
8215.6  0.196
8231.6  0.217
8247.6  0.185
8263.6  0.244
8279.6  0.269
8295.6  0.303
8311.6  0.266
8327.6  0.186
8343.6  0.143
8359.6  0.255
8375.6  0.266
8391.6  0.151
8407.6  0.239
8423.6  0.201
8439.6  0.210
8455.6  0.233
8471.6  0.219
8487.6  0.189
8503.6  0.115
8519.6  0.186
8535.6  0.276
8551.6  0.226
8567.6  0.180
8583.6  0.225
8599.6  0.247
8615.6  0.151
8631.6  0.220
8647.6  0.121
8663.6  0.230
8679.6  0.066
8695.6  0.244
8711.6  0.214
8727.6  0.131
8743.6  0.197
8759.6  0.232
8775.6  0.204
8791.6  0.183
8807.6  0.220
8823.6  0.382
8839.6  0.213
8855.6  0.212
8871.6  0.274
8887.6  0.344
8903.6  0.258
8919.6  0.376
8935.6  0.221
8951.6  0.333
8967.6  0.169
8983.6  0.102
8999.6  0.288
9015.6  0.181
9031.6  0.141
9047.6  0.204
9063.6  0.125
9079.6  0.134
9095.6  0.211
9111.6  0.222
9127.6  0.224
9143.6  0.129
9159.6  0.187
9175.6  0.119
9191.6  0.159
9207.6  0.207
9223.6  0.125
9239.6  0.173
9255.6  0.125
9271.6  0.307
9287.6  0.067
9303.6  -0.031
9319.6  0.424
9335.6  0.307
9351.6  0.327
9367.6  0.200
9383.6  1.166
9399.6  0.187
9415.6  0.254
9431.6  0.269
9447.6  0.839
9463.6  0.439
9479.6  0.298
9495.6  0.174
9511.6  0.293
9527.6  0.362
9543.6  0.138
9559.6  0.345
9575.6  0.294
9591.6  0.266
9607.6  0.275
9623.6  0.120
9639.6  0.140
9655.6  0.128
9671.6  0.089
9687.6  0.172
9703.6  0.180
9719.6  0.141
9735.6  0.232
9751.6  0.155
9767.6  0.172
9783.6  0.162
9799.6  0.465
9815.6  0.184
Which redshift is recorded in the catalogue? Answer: 1.135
